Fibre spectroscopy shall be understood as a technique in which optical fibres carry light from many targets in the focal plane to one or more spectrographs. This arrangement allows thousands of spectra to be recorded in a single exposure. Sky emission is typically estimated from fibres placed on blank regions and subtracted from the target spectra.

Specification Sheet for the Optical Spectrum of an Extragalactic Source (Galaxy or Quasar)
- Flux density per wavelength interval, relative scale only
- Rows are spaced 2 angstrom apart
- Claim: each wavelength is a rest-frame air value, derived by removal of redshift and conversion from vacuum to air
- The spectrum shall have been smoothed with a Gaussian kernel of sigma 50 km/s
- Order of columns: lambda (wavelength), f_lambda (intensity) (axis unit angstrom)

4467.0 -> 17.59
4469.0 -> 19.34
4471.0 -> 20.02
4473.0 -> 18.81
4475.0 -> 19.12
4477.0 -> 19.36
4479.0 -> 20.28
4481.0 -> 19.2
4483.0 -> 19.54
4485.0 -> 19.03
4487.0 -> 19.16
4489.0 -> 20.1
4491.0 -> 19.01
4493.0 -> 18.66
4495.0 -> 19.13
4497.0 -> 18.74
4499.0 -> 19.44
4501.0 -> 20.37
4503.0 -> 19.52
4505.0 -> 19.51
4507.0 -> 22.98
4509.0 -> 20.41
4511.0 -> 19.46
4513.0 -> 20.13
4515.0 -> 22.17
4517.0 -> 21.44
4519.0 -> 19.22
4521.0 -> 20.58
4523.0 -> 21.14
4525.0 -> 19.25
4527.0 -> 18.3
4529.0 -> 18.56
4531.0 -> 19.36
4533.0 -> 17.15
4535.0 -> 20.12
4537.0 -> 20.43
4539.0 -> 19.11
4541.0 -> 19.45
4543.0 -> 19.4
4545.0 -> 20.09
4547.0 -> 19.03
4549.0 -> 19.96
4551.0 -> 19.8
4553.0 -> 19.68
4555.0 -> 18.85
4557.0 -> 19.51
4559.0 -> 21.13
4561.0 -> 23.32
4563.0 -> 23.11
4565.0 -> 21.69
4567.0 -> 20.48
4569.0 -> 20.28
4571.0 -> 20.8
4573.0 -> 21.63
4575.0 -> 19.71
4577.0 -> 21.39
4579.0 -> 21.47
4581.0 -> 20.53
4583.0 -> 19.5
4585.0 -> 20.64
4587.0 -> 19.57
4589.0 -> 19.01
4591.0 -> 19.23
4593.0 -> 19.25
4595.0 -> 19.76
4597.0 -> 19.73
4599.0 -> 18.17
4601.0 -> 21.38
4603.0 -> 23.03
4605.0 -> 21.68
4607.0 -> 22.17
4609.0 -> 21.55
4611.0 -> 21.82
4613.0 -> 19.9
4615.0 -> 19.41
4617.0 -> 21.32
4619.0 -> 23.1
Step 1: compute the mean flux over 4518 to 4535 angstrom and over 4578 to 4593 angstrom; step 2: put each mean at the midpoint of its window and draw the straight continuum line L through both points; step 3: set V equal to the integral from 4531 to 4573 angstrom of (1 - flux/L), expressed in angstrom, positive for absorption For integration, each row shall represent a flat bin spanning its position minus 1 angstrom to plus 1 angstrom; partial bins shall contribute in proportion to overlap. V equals -1.35 angstrom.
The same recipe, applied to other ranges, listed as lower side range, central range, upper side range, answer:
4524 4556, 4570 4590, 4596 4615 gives -0.12 angstrom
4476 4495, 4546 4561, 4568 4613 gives 0.13 angstrom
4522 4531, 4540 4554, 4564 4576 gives 0.26 angstrom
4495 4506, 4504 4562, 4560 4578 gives 1.09 angstrom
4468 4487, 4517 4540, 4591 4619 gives 0.53 angstrom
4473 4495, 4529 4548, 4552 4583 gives 0.95 angstrom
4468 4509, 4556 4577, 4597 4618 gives -0.69 angstrom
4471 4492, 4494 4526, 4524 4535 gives -2.12 angstrom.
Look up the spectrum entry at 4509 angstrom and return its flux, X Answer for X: 20.41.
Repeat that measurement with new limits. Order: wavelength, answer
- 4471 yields 20.02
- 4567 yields 20.48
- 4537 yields 20.43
